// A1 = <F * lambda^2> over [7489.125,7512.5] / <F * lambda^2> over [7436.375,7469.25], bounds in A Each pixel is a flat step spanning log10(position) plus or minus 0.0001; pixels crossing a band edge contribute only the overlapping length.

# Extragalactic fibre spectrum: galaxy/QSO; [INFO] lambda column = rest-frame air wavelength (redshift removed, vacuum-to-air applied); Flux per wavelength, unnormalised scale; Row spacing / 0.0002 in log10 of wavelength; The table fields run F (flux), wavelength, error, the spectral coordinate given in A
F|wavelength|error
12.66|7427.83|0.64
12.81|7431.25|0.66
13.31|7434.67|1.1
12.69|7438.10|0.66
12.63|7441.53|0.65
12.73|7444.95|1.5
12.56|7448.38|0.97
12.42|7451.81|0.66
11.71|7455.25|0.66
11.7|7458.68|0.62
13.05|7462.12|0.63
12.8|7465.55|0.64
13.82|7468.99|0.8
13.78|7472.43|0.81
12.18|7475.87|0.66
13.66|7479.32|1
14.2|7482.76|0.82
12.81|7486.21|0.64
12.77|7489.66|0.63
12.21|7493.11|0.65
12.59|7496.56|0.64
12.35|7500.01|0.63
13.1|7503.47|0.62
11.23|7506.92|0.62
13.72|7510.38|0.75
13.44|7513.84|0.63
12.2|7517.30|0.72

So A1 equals 1.01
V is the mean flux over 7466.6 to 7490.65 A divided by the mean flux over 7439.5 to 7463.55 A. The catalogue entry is 1.07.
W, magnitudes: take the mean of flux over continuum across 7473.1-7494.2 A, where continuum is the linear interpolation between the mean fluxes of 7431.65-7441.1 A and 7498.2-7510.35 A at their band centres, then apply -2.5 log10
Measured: -0.038 mag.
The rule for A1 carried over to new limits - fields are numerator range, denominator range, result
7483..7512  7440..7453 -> 1.02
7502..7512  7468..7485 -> 0.95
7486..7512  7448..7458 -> 1.05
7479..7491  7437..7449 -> 1.07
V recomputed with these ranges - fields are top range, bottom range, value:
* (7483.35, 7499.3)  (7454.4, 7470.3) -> 1.00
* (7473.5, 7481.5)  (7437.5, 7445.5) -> 1.03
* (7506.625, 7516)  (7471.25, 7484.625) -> 0.97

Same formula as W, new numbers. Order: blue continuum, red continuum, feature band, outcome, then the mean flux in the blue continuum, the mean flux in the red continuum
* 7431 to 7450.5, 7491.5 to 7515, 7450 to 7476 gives 0.00 mag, 12.8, 12.6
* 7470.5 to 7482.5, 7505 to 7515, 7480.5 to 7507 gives 0.02 mag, 13.3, 12.8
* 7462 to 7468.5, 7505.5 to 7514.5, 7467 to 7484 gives -0.04 mag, 13.1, 12.8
